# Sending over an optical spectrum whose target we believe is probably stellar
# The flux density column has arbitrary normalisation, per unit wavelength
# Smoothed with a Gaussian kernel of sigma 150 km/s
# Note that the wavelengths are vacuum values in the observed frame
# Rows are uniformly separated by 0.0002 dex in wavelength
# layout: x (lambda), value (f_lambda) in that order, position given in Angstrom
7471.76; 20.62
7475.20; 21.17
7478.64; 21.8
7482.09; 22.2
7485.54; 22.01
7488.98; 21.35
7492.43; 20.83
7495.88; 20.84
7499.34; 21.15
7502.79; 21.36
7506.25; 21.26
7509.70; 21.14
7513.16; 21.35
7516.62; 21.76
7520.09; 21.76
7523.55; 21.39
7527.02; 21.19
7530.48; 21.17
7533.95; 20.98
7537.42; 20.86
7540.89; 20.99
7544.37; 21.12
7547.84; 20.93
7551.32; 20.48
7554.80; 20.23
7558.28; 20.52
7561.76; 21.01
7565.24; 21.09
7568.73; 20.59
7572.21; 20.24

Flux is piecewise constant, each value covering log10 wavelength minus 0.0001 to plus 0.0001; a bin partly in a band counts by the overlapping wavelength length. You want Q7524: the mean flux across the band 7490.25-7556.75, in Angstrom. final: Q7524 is 21.1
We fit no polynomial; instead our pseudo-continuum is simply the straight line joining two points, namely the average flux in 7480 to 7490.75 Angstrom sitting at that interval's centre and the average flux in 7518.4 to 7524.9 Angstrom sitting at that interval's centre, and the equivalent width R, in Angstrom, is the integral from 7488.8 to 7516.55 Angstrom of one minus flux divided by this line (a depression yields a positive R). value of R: 0.7 Angstrom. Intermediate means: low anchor 21.8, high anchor 21.6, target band 21.2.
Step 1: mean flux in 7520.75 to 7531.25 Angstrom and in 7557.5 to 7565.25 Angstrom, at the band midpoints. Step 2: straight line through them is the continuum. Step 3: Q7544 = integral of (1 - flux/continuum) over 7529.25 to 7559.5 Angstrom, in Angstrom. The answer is 0.4 Angstrom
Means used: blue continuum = 21.3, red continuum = 20.9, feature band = 20.8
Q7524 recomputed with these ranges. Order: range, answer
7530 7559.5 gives 20.8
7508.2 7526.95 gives 21.4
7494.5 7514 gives 21.2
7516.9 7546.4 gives 21.2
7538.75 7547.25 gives 21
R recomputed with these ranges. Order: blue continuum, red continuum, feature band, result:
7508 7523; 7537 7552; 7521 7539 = 0.04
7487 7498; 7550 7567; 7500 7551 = -0.87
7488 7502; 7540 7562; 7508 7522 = -0.38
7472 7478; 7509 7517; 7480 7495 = -0.23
